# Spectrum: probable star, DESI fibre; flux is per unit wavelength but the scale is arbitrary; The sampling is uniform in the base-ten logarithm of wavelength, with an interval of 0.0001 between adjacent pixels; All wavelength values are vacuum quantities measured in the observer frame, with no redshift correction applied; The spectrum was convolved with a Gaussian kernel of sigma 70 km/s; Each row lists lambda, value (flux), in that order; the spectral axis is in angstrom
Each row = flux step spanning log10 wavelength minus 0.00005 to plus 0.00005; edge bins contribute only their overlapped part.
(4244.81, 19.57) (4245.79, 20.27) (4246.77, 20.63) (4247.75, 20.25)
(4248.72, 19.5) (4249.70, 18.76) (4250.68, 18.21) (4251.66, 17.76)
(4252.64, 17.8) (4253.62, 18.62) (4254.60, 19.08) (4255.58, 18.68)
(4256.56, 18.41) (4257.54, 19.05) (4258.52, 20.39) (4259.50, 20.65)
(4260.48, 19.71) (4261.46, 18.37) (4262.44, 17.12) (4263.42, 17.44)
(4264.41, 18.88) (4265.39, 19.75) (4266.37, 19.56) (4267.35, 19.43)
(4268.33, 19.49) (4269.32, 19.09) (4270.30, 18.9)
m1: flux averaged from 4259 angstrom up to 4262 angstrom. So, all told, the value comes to 19.6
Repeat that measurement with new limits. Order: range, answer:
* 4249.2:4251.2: 18.4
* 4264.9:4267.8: 19.6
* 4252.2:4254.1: 18.2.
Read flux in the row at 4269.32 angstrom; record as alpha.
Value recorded 19.09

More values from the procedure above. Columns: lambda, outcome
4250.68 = 18.21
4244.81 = 19.57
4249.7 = 18.76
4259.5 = 20.65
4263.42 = 17.44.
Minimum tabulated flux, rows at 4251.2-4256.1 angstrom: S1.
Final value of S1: 17.76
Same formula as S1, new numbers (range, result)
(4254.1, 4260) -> 18.41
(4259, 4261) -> 19.71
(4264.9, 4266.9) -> 19.56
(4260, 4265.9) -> 17.12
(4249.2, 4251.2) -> 18.21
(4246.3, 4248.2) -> 20.25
